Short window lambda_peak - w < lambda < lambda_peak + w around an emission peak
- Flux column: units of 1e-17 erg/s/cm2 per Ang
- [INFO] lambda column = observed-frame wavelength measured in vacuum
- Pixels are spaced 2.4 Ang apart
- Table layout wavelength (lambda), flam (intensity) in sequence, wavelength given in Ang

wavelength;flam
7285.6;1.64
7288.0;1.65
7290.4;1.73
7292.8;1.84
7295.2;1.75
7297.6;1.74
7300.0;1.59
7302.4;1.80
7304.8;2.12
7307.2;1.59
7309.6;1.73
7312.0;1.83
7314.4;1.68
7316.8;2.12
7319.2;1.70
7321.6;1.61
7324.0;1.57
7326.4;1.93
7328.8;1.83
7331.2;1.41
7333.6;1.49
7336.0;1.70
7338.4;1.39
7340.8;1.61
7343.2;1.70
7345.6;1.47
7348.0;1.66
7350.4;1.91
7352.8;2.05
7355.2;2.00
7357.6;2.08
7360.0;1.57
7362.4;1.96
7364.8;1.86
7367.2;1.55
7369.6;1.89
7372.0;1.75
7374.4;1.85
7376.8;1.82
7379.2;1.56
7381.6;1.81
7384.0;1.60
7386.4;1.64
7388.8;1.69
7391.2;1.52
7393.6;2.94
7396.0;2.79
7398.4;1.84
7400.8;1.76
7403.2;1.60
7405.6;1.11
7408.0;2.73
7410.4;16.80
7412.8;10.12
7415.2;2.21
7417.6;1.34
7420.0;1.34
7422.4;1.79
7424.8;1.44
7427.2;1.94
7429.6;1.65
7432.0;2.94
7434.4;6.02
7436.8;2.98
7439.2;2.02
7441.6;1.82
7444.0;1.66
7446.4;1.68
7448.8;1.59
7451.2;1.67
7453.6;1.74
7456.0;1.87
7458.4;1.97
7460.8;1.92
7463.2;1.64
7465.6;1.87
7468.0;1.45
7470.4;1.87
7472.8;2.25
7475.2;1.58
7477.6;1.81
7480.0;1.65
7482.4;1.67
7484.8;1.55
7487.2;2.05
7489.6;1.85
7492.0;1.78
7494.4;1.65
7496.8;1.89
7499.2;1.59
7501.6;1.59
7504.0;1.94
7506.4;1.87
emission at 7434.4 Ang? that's [N II]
